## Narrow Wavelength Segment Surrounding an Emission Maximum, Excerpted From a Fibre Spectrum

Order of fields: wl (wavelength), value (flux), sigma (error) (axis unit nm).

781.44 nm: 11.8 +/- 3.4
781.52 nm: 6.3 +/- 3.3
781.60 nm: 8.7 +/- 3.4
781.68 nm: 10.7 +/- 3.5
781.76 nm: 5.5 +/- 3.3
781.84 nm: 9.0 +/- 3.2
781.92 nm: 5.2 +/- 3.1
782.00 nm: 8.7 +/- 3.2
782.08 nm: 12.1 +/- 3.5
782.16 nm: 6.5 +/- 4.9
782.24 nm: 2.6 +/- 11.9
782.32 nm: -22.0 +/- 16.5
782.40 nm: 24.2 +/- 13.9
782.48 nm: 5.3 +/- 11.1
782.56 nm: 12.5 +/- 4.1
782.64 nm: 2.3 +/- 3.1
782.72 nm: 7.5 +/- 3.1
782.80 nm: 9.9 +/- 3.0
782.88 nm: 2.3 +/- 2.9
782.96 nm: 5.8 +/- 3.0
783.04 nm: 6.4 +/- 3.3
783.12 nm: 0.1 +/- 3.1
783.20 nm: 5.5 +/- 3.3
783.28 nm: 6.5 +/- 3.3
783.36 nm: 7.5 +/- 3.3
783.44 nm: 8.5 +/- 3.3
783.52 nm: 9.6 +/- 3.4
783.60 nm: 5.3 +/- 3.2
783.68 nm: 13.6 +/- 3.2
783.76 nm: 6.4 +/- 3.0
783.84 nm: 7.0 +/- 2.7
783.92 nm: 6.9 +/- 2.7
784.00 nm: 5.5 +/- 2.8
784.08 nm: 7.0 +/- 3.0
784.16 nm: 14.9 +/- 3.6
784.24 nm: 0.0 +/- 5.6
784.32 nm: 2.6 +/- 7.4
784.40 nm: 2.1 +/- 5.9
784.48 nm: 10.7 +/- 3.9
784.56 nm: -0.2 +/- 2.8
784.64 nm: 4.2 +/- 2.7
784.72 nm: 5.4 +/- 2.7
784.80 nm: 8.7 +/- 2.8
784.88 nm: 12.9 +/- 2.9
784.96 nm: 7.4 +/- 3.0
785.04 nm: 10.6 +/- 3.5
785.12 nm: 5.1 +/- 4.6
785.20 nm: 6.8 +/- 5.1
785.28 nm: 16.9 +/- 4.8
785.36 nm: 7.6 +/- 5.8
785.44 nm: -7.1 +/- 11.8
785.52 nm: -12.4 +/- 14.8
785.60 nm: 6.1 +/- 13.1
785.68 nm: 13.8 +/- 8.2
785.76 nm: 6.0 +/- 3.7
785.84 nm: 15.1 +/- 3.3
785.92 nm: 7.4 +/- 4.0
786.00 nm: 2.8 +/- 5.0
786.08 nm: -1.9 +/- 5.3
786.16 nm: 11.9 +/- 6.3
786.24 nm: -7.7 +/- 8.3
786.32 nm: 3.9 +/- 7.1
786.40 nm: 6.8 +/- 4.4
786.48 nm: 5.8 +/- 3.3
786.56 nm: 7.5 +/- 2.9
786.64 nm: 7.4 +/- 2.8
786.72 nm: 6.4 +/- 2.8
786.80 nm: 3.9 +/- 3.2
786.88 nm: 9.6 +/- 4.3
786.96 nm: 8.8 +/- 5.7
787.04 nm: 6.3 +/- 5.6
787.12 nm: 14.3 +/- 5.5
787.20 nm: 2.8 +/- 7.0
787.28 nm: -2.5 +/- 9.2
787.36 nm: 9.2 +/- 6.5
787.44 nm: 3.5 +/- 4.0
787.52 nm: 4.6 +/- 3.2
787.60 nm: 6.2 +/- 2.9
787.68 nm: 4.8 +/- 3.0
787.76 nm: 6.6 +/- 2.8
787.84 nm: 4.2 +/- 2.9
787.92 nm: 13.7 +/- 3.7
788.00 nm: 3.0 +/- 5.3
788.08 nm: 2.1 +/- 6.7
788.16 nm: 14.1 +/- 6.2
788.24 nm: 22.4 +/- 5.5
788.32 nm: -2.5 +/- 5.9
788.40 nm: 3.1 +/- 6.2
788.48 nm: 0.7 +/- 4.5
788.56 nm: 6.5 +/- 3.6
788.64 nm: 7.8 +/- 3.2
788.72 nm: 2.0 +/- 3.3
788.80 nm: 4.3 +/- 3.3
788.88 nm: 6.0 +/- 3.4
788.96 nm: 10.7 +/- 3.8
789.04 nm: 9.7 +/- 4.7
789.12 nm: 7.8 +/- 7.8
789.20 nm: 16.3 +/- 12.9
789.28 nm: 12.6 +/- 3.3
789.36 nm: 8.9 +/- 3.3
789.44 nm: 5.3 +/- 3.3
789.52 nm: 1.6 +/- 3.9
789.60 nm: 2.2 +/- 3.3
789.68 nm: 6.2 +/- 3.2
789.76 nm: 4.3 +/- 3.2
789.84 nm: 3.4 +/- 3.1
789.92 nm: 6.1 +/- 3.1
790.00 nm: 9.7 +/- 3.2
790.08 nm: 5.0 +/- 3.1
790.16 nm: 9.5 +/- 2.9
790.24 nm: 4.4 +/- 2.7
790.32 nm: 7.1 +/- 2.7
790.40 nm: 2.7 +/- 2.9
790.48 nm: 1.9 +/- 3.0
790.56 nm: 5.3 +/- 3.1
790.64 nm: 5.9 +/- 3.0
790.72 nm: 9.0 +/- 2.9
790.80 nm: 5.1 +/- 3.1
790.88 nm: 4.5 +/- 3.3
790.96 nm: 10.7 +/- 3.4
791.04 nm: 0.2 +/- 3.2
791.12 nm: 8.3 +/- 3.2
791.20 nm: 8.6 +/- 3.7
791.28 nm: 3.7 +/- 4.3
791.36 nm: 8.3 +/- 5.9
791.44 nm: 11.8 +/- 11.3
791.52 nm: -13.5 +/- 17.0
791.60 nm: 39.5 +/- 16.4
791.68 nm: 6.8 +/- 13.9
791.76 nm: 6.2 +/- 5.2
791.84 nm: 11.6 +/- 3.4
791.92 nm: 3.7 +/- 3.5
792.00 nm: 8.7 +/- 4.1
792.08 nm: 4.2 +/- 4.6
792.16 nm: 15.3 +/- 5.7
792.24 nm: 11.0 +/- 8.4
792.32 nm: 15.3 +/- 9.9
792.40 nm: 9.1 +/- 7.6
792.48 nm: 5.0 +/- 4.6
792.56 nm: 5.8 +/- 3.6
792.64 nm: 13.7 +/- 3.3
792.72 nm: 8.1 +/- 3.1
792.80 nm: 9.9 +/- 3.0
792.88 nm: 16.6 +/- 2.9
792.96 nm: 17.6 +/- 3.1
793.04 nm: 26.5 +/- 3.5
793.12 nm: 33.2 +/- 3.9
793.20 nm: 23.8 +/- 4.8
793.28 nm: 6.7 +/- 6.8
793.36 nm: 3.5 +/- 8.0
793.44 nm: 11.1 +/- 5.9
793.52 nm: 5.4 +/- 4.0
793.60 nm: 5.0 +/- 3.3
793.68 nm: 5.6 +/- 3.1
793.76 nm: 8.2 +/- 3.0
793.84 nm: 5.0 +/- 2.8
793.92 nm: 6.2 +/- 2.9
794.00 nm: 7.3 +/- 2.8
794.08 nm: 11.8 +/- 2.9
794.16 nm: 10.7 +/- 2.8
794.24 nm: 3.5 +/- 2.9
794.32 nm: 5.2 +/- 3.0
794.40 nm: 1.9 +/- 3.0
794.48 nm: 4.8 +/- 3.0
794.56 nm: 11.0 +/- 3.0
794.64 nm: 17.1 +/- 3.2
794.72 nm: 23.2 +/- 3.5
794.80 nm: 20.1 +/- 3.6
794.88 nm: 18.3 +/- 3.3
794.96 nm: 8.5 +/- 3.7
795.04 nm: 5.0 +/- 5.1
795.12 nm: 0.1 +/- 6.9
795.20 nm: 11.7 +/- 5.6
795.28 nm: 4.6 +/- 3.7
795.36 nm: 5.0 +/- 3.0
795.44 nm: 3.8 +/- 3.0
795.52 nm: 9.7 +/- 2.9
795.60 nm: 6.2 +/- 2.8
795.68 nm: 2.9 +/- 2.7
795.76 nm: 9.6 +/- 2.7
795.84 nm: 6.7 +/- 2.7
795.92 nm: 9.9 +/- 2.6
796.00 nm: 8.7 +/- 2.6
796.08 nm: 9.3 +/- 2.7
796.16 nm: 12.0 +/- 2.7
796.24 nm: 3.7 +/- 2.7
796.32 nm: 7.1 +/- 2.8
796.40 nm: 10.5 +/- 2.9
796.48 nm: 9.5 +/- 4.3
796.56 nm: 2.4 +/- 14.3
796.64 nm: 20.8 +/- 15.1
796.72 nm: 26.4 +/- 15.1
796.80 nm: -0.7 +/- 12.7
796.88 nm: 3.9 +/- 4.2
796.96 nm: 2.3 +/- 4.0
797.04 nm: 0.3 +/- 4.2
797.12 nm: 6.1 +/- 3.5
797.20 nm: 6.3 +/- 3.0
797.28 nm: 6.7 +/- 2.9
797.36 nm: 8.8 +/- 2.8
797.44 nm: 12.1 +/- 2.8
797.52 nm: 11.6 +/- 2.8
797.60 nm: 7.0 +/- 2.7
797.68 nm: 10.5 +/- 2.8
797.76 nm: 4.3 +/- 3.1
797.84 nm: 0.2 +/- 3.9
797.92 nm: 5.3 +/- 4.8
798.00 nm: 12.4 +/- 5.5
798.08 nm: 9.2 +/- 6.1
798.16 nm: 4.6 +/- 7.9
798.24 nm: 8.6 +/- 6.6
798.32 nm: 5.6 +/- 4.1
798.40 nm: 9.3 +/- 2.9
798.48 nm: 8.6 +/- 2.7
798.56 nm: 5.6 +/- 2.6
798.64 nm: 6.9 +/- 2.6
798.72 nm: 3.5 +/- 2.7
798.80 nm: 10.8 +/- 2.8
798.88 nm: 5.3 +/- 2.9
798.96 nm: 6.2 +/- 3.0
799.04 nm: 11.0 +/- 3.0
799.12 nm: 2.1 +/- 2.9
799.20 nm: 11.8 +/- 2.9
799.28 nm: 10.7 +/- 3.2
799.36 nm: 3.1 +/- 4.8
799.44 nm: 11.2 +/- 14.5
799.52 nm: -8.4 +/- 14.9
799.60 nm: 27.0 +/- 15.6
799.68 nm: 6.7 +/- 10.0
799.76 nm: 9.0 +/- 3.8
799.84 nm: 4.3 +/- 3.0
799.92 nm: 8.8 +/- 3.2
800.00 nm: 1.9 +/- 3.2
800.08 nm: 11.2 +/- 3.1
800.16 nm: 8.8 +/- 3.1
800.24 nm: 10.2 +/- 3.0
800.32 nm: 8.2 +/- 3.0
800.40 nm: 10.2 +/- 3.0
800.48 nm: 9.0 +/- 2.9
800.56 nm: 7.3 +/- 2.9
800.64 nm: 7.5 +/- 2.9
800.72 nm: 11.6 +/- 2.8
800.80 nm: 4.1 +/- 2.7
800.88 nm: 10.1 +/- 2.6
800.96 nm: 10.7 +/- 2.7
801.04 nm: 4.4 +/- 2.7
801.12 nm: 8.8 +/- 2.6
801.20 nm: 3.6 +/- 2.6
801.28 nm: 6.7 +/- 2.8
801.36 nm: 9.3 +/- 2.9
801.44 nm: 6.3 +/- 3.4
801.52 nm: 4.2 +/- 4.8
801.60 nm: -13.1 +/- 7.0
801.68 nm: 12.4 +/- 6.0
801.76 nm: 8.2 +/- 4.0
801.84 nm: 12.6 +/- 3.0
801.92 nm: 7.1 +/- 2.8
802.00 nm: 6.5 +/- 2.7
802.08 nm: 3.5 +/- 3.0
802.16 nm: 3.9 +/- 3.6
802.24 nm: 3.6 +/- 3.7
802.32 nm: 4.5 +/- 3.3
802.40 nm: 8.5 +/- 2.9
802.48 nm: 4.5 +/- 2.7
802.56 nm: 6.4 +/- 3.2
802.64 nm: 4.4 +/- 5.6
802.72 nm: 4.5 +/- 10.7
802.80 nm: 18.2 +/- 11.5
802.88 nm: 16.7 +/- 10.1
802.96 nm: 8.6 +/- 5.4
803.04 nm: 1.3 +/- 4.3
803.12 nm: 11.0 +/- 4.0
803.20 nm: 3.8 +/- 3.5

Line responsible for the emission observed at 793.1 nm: [S II]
